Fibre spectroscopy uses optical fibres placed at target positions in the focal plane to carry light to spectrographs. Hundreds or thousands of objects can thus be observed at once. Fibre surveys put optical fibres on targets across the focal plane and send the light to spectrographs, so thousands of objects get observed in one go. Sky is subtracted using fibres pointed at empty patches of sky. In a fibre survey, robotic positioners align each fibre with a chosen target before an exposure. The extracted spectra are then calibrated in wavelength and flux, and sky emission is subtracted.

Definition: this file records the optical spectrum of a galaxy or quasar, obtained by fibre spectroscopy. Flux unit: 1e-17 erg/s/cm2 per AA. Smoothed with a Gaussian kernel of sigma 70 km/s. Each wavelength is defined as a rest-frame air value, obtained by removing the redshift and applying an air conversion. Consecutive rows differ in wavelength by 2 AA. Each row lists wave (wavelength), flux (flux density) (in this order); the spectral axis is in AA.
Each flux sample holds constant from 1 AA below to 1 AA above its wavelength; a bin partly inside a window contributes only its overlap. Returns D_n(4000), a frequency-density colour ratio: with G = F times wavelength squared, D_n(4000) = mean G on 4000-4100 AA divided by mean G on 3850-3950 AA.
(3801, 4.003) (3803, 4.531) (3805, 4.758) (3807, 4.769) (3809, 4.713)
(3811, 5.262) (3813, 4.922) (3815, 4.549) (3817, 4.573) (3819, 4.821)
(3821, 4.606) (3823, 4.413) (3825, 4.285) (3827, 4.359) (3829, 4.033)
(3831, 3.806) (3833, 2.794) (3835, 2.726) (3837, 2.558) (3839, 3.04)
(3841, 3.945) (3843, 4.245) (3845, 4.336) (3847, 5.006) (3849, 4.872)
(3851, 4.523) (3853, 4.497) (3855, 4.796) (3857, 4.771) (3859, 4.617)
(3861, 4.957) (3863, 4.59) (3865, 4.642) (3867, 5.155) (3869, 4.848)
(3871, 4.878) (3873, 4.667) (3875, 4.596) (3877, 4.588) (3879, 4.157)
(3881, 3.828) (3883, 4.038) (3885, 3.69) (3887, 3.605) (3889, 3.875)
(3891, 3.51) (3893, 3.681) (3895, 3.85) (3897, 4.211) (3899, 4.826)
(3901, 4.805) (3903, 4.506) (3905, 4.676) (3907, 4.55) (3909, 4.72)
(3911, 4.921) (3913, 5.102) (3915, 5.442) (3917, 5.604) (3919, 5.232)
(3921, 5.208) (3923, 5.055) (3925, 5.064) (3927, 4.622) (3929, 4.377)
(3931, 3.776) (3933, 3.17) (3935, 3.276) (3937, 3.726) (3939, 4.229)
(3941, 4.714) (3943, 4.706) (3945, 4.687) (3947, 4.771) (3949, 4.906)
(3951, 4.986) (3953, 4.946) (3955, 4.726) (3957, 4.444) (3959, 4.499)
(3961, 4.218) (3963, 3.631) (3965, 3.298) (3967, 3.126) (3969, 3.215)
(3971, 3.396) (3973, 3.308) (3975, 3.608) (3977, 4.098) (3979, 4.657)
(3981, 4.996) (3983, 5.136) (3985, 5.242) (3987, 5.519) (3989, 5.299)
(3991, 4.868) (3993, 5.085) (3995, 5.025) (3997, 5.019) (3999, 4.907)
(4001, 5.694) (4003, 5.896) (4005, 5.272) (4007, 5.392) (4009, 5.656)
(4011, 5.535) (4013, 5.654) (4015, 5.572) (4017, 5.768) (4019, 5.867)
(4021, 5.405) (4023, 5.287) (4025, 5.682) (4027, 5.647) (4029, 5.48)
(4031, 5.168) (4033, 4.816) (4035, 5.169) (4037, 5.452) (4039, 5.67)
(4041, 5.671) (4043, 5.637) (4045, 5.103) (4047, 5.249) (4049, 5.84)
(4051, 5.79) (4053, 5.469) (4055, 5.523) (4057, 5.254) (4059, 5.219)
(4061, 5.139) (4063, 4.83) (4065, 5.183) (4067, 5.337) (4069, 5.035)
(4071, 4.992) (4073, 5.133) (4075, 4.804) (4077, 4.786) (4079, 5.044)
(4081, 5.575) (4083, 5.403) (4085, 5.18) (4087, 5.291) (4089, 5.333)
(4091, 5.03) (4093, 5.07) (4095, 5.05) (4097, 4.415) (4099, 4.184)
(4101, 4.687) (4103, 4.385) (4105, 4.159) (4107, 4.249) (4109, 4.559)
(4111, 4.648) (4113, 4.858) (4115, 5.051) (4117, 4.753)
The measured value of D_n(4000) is 1.27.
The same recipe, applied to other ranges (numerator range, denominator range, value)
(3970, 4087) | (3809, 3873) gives 1.31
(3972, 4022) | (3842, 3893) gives 1.24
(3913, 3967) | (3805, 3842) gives 1.15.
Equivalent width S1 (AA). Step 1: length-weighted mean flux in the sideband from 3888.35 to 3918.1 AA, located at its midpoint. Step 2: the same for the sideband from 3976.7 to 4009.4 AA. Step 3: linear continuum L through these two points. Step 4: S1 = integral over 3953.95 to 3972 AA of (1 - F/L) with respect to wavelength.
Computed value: 4.08 AA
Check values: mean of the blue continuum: 4.56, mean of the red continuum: 5.18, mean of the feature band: 3.84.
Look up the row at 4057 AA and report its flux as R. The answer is 5.254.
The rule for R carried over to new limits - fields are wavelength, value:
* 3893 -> 3.681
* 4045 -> 5.103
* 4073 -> 5.133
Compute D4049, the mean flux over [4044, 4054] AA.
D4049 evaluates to 5.49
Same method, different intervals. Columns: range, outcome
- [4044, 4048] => 5.18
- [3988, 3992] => 5.08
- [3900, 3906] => 4.66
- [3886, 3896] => 3.7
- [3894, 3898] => 4.03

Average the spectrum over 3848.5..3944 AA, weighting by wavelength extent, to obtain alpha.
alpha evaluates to 4.49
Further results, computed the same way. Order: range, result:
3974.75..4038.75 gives 5.27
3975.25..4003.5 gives 5.05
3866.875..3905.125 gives 4.27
